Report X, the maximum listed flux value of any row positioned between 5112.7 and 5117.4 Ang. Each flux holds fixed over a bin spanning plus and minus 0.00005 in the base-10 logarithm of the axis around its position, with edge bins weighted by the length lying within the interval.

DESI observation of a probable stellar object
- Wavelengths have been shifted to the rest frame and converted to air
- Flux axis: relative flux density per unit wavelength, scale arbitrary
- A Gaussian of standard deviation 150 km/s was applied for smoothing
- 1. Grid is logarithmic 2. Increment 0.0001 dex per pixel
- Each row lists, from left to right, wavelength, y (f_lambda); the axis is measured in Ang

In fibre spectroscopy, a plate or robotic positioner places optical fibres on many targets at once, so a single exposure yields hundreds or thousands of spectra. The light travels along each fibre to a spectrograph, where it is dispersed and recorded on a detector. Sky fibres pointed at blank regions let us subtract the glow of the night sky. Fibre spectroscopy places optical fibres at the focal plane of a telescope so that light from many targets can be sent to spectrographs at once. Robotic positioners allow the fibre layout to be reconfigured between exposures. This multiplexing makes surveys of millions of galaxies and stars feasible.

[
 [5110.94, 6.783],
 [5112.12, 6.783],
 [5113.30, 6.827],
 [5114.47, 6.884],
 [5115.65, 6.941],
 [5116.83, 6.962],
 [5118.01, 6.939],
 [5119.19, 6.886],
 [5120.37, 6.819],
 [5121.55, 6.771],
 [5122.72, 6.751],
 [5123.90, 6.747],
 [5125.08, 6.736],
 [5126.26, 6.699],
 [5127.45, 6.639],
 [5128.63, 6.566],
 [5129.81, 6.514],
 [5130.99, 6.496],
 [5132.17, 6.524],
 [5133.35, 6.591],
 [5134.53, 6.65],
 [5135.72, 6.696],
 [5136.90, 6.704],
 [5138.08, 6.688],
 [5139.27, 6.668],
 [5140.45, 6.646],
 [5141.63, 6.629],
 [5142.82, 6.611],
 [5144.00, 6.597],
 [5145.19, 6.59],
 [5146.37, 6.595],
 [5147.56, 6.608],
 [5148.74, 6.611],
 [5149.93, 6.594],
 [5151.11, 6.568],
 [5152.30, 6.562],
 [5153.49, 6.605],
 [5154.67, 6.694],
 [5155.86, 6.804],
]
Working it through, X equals 6.962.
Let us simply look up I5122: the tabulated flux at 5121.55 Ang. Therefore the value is 6.771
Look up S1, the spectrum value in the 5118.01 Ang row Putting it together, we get 6.939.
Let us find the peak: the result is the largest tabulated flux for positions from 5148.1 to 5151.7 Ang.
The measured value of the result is 6.611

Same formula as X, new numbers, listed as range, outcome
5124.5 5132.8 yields 6.736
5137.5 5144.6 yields 6.688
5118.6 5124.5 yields 6.886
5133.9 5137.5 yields 6.704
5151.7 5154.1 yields 6.605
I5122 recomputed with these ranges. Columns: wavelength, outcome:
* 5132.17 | 6.524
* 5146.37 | 6.595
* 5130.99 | 6.496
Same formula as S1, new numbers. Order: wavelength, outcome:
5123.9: 6.747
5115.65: 6.941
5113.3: 6.827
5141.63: 6.629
